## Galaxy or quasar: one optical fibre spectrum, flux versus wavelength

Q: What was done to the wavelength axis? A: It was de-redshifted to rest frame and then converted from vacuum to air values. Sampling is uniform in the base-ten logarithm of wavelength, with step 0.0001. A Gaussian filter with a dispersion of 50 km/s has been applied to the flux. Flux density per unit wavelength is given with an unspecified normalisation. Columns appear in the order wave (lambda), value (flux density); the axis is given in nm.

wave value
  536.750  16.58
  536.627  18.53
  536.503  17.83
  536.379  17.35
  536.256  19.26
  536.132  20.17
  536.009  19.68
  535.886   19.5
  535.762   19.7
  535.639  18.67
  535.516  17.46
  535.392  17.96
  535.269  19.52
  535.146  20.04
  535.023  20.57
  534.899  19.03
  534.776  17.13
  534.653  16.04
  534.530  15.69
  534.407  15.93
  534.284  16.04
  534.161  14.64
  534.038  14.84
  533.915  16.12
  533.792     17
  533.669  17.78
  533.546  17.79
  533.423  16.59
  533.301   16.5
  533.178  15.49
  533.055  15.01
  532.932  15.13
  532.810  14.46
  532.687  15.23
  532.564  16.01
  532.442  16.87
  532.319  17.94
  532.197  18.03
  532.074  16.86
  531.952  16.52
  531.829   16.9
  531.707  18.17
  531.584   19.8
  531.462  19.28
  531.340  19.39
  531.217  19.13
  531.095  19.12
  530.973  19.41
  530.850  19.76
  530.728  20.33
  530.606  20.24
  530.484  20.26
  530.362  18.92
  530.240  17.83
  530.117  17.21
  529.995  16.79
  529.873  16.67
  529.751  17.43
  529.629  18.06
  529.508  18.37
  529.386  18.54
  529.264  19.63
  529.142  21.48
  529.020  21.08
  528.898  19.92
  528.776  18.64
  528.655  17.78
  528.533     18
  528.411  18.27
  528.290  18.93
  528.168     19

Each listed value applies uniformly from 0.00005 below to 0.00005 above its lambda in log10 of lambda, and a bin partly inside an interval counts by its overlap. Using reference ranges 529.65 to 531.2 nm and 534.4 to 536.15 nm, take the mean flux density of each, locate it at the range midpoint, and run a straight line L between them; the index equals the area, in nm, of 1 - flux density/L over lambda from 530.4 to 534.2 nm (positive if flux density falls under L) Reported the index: 0.23 nm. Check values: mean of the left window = 18.7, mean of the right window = 18.5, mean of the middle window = 17.5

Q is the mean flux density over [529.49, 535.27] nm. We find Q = 17.5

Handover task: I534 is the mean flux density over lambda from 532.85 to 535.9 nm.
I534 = 17.2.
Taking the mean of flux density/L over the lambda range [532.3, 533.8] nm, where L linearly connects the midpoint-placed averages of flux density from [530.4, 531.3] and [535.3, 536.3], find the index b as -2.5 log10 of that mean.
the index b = 0.20 mag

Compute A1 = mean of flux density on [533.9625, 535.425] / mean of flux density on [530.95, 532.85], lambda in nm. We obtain 1.0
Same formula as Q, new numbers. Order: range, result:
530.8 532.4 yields 18.4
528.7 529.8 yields 19.2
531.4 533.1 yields 16.9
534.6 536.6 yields 18.7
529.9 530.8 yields 18.7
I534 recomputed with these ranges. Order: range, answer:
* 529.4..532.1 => 18.5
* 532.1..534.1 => 16.3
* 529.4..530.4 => 17.7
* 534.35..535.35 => 18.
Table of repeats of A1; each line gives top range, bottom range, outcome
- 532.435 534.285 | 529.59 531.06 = 0.86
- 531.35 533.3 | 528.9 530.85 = 0.89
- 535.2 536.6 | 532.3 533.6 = 1.17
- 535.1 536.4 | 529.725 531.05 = 1.02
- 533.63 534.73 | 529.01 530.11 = 0.86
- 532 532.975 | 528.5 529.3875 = 0.84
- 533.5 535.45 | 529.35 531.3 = 0.93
